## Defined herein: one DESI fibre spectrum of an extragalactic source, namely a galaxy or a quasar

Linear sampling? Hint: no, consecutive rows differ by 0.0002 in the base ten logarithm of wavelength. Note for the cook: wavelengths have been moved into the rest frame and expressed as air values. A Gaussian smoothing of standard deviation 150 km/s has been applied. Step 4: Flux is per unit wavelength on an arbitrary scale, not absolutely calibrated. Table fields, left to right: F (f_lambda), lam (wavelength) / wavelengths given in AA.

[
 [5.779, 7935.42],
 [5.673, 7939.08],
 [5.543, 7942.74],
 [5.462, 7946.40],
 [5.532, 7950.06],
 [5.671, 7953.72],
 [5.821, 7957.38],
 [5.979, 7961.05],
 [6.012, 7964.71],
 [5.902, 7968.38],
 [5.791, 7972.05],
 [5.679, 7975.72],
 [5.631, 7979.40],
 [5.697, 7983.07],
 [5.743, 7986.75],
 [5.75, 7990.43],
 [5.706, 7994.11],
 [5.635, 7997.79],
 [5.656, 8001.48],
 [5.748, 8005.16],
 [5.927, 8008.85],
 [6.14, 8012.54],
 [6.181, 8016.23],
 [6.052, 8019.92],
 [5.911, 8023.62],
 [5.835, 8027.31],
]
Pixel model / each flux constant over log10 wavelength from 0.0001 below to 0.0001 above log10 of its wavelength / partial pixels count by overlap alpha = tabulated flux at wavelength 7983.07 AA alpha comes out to 5.697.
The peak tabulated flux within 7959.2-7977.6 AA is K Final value 6.012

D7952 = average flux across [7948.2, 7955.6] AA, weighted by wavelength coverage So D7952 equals 5.61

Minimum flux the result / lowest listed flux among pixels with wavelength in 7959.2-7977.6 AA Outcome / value 5.679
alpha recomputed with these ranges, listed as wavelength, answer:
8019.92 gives 6.052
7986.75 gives 5.743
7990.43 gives 5.75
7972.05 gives 5.791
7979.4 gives 5.631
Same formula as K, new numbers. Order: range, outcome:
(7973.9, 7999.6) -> 5.75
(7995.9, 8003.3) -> 5.656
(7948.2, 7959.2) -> 5.821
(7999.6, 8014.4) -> 6.14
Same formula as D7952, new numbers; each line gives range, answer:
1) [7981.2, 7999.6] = 5.71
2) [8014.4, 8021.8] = 6.11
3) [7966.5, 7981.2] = 5.75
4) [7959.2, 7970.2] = 5.96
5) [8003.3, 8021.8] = 6.01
